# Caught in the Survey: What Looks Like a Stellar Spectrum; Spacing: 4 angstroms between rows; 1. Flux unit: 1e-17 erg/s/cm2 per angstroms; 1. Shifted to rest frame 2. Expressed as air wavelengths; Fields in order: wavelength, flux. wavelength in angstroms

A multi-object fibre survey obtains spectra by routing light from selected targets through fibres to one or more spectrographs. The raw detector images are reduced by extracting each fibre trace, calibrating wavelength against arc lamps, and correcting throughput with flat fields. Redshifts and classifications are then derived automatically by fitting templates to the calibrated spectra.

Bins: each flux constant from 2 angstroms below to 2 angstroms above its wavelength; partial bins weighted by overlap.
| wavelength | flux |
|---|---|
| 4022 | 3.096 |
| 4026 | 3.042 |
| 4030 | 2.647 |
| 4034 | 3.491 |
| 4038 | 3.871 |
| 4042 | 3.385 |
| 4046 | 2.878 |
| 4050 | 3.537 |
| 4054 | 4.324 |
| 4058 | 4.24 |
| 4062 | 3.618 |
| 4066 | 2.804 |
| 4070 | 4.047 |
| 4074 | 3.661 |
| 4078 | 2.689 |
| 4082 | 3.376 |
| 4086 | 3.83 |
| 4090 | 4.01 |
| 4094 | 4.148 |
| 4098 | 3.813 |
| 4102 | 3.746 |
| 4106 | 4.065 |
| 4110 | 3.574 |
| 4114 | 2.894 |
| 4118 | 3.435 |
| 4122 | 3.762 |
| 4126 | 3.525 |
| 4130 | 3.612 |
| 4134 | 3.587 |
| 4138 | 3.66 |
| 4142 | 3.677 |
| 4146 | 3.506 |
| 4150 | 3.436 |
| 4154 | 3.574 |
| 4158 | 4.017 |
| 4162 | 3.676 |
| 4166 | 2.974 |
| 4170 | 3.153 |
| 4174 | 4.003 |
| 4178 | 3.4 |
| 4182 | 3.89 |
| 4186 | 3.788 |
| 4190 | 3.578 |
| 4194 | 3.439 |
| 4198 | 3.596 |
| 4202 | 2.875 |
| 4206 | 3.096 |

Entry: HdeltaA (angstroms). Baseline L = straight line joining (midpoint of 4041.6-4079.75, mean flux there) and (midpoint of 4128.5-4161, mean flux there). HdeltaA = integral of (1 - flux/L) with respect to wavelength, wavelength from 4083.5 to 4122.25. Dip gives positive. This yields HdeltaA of -1.5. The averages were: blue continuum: 3.53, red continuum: 3.64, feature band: 3.72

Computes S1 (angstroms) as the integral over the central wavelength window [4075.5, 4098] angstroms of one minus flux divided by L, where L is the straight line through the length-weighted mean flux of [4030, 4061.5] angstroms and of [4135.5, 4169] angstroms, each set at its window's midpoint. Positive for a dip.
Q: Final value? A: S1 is -0.3 angstroms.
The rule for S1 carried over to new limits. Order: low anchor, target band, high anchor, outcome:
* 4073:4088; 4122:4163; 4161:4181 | -2.46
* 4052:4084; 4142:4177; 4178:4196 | 0.83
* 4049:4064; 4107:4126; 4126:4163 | 1.39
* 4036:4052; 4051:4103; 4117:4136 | -3.35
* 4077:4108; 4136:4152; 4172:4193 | 0.68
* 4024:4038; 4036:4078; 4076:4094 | -2.98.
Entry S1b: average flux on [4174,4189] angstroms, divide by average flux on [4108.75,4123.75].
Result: 1.10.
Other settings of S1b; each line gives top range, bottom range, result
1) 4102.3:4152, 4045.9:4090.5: 0.99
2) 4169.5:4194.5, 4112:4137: 1.05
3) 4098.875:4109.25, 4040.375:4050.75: 1.19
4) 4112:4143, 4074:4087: 1.06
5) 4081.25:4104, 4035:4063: 1.04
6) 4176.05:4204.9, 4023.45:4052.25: 1.07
